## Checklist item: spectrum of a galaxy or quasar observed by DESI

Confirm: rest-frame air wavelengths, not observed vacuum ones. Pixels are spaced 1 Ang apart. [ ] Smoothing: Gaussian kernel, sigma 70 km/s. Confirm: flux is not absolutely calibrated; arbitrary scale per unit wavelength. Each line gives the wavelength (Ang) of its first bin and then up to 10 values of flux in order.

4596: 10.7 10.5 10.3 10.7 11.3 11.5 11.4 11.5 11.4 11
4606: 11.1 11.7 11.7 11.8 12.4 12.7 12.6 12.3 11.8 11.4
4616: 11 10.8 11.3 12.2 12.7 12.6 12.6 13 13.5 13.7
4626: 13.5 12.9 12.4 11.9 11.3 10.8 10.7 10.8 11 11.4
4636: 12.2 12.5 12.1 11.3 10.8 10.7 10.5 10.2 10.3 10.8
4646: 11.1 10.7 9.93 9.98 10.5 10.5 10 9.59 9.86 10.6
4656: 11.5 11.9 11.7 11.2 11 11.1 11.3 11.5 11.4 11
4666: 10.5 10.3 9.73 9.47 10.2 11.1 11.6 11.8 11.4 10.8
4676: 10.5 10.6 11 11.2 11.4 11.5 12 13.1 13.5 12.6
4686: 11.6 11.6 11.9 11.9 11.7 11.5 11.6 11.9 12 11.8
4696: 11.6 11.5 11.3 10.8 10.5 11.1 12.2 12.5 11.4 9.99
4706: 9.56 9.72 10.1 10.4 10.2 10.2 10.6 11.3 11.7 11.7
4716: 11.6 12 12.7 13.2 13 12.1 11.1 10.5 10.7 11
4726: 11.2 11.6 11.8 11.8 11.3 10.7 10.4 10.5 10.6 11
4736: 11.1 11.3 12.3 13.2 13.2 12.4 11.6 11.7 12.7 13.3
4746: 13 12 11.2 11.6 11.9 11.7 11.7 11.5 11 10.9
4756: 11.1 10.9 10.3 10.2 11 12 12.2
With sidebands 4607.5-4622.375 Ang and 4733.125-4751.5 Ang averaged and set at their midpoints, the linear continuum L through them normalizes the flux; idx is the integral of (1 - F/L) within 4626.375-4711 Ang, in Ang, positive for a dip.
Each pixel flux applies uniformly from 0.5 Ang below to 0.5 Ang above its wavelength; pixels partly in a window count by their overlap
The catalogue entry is 5.9 Ang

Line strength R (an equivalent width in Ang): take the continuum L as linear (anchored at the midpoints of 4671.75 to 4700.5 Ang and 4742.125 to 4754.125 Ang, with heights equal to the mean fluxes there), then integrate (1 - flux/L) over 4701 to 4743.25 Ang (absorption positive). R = 1.6 Ang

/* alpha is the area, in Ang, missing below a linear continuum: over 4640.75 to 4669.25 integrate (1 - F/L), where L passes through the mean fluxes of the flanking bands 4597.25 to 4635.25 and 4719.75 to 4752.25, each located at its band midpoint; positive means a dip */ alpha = 2.66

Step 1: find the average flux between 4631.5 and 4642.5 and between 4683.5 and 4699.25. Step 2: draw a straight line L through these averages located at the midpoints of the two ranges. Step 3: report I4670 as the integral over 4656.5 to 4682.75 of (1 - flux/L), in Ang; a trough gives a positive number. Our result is 1.2 Ang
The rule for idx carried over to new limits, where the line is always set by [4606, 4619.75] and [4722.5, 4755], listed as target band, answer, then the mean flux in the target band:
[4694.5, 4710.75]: 1.1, 10.9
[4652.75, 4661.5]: 0.6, 11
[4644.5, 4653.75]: 1.1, 10.3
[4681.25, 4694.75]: -0.4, 12.1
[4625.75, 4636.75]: 0.1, 11.7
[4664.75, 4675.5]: 0.9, 10.7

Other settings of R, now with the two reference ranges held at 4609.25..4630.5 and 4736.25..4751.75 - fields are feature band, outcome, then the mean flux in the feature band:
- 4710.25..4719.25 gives 0.46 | 11.6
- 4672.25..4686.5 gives 0.70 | 11.6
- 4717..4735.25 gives 1.16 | 11.4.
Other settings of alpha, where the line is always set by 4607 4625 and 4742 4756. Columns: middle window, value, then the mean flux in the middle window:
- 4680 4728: 1.88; 11.5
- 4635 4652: 1.73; 10.9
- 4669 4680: 0.96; 11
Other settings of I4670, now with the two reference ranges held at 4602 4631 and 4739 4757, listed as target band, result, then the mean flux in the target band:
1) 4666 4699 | 1.6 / 11.4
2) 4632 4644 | 0.9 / 11.2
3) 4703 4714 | 1.3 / 10.5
